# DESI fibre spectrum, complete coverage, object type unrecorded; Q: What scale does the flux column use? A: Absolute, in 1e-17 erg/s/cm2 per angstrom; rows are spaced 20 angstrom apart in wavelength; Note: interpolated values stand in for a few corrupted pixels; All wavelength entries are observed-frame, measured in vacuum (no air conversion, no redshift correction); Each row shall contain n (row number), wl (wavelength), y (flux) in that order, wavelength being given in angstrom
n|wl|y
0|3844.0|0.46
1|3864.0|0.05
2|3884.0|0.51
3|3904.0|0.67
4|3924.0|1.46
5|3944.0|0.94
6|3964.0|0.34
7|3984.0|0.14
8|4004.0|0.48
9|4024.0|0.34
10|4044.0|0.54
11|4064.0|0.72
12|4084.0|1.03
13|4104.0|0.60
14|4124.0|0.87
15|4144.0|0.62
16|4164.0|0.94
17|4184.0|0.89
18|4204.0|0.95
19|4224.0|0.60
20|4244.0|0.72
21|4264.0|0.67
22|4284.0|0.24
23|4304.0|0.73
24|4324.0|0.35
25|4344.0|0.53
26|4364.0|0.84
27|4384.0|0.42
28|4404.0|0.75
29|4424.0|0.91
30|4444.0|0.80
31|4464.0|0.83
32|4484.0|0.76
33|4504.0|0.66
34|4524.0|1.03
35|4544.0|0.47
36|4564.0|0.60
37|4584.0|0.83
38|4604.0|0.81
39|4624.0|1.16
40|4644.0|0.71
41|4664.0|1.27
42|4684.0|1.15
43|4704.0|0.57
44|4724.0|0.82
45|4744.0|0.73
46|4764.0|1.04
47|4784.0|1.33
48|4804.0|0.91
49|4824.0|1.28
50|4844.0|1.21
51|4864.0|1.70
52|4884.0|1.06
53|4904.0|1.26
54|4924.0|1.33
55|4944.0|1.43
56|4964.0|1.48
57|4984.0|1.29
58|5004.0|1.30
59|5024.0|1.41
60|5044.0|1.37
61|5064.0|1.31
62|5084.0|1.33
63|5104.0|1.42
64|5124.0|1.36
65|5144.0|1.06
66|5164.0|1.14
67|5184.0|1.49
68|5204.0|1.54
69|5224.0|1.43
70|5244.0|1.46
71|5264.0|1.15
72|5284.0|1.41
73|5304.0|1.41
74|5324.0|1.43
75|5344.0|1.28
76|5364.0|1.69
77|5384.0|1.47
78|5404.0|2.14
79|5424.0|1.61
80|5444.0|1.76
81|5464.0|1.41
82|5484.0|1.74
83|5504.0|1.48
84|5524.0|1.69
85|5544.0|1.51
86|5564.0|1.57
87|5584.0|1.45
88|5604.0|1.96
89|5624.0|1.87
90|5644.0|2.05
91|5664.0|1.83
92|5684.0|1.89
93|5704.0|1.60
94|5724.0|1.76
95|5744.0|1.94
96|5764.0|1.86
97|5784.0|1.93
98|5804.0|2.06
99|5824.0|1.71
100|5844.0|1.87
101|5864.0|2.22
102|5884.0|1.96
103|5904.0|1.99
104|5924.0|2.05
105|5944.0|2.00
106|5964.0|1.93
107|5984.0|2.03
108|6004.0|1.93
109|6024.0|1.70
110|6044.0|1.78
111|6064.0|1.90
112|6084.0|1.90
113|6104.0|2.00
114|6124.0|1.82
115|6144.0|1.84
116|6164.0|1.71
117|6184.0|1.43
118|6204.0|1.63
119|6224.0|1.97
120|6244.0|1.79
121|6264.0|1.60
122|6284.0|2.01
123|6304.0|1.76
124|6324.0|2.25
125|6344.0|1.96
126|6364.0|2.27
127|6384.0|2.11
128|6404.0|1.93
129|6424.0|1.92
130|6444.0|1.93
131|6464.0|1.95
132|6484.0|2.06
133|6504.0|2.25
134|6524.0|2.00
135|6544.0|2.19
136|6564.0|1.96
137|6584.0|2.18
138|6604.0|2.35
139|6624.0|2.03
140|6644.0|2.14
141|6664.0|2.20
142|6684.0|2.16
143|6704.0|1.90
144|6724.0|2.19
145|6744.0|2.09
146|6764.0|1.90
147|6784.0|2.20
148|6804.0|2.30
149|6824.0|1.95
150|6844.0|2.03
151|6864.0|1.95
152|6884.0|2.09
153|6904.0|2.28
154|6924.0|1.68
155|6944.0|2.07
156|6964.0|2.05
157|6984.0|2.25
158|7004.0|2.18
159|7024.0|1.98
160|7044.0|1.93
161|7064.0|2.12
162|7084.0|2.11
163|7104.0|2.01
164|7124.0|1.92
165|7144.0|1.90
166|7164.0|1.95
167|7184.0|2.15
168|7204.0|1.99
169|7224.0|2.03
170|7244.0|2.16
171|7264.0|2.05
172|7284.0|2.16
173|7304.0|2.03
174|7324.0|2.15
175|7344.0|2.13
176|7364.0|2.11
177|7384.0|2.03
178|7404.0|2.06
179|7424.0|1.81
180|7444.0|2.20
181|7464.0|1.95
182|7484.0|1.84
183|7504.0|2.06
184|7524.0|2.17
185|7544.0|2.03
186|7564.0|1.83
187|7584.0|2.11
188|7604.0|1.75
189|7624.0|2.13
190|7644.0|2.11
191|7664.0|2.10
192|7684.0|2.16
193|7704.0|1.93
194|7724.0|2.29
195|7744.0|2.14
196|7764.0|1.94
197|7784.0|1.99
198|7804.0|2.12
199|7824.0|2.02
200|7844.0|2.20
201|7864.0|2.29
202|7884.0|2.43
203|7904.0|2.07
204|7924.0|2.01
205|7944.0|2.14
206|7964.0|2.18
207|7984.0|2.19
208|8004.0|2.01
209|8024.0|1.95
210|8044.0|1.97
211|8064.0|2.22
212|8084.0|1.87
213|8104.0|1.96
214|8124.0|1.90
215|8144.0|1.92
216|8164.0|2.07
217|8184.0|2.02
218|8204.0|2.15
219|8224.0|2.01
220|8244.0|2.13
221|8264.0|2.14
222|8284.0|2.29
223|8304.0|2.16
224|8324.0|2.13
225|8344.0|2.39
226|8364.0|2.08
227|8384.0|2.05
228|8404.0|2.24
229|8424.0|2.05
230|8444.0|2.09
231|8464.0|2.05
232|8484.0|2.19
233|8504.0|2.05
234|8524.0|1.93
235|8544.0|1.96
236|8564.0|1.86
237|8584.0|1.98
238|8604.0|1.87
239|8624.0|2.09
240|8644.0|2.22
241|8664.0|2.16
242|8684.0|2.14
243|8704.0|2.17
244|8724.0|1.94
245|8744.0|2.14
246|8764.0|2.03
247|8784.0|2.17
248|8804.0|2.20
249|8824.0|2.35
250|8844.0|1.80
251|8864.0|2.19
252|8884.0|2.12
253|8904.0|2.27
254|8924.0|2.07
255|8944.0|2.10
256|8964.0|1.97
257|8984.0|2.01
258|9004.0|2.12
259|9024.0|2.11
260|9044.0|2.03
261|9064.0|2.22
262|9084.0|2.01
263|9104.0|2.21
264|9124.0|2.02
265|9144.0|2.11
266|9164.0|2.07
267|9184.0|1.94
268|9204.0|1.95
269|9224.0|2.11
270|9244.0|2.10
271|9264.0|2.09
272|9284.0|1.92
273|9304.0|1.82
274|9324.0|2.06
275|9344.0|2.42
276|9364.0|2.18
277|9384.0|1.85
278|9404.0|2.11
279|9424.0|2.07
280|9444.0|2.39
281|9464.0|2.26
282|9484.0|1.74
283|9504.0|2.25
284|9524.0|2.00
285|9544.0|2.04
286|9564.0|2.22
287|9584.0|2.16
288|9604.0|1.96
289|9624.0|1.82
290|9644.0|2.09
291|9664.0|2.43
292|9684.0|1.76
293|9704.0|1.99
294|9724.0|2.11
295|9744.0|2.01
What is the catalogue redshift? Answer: 0.20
